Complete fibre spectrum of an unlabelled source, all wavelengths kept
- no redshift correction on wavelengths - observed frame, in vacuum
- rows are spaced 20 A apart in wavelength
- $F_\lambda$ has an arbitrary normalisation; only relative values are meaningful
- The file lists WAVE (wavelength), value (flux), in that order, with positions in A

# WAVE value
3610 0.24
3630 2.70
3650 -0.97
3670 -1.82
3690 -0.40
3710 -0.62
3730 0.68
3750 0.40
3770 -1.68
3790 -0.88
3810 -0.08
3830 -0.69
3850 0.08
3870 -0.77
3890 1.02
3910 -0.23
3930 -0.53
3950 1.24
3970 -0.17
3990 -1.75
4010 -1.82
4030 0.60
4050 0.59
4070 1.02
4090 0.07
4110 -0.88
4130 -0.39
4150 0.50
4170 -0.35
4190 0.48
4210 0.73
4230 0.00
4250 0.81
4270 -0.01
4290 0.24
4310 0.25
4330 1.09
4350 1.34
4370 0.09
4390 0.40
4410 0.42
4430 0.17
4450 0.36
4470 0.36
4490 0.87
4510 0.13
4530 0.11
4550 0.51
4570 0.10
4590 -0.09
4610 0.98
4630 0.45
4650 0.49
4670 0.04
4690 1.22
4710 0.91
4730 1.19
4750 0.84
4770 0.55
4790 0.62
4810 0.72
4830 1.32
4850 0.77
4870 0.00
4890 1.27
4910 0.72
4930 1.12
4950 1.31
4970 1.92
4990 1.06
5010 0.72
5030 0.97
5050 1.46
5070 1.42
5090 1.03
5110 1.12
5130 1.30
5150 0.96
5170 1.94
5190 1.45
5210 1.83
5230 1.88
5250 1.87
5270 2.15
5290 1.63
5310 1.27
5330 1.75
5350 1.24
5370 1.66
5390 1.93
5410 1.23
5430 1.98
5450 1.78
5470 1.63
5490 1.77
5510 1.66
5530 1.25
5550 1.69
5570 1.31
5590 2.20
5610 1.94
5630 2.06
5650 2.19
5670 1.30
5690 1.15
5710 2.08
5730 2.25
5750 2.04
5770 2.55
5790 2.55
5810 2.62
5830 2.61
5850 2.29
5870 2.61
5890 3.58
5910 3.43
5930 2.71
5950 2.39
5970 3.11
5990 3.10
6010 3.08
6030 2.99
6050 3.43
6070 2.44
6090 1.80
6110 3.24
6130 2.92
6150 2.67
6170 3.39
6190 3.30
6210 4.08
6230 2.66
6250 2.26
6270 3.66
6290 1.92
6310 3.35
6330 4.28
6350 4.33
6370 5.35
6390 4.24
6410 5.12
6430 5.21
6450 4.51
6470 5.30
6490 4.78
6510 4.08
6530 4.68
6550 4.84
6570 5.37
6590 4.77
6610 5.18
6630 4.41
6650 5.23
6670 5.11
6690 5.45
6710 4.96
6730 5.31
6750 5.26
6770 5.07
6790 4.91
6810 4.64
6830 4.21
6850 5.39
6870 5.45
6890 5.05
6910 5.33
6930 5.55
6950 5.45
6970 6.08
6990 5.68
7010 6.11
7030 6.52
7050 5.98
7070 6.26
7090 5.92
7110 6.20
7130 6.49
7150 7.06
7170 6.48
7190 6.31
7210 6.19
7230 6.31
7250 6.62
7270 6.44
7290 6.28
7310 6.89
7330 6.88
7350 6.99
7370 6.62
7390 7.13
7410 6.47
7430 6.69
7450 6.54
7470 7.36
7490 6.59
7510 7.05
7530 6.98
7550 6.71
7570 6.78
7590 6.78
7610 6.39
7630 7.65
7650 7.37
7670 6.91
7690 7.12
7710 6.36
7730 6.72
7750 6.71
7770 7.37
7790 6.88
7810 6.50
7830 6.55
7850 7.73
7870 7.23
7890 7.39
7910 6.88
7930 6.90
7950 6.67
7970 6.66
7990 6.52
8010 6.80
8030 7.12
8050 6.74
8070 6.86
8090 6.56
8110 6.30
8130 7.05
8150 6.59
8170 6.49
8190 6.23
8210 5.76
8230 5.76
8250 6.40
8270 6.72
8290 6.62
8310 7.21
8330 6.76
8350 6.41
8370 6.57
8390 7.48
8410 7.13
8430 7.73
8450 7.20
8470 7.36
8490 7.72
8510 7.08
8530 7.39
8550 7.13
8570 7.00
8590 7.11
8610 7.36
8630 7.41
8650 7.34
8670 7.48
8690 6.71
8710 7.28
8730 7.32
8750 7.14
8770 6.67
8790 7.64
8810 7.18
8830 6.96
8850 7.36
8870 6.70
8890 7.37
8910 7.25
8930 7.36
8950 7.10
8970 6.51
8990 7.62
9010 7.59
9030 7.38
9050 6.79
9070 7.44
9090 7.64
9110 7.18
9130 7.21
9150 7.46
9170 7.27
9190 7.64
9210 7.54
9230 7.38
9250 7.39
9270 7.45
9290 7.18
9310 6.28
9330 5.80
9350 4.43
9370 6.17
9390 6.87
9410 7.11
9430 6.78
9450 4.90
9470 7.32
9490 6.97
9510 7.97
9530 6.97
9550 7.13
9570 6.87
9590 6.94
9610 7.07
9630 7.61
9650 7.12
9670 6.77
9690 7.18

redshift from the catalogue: 0.586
